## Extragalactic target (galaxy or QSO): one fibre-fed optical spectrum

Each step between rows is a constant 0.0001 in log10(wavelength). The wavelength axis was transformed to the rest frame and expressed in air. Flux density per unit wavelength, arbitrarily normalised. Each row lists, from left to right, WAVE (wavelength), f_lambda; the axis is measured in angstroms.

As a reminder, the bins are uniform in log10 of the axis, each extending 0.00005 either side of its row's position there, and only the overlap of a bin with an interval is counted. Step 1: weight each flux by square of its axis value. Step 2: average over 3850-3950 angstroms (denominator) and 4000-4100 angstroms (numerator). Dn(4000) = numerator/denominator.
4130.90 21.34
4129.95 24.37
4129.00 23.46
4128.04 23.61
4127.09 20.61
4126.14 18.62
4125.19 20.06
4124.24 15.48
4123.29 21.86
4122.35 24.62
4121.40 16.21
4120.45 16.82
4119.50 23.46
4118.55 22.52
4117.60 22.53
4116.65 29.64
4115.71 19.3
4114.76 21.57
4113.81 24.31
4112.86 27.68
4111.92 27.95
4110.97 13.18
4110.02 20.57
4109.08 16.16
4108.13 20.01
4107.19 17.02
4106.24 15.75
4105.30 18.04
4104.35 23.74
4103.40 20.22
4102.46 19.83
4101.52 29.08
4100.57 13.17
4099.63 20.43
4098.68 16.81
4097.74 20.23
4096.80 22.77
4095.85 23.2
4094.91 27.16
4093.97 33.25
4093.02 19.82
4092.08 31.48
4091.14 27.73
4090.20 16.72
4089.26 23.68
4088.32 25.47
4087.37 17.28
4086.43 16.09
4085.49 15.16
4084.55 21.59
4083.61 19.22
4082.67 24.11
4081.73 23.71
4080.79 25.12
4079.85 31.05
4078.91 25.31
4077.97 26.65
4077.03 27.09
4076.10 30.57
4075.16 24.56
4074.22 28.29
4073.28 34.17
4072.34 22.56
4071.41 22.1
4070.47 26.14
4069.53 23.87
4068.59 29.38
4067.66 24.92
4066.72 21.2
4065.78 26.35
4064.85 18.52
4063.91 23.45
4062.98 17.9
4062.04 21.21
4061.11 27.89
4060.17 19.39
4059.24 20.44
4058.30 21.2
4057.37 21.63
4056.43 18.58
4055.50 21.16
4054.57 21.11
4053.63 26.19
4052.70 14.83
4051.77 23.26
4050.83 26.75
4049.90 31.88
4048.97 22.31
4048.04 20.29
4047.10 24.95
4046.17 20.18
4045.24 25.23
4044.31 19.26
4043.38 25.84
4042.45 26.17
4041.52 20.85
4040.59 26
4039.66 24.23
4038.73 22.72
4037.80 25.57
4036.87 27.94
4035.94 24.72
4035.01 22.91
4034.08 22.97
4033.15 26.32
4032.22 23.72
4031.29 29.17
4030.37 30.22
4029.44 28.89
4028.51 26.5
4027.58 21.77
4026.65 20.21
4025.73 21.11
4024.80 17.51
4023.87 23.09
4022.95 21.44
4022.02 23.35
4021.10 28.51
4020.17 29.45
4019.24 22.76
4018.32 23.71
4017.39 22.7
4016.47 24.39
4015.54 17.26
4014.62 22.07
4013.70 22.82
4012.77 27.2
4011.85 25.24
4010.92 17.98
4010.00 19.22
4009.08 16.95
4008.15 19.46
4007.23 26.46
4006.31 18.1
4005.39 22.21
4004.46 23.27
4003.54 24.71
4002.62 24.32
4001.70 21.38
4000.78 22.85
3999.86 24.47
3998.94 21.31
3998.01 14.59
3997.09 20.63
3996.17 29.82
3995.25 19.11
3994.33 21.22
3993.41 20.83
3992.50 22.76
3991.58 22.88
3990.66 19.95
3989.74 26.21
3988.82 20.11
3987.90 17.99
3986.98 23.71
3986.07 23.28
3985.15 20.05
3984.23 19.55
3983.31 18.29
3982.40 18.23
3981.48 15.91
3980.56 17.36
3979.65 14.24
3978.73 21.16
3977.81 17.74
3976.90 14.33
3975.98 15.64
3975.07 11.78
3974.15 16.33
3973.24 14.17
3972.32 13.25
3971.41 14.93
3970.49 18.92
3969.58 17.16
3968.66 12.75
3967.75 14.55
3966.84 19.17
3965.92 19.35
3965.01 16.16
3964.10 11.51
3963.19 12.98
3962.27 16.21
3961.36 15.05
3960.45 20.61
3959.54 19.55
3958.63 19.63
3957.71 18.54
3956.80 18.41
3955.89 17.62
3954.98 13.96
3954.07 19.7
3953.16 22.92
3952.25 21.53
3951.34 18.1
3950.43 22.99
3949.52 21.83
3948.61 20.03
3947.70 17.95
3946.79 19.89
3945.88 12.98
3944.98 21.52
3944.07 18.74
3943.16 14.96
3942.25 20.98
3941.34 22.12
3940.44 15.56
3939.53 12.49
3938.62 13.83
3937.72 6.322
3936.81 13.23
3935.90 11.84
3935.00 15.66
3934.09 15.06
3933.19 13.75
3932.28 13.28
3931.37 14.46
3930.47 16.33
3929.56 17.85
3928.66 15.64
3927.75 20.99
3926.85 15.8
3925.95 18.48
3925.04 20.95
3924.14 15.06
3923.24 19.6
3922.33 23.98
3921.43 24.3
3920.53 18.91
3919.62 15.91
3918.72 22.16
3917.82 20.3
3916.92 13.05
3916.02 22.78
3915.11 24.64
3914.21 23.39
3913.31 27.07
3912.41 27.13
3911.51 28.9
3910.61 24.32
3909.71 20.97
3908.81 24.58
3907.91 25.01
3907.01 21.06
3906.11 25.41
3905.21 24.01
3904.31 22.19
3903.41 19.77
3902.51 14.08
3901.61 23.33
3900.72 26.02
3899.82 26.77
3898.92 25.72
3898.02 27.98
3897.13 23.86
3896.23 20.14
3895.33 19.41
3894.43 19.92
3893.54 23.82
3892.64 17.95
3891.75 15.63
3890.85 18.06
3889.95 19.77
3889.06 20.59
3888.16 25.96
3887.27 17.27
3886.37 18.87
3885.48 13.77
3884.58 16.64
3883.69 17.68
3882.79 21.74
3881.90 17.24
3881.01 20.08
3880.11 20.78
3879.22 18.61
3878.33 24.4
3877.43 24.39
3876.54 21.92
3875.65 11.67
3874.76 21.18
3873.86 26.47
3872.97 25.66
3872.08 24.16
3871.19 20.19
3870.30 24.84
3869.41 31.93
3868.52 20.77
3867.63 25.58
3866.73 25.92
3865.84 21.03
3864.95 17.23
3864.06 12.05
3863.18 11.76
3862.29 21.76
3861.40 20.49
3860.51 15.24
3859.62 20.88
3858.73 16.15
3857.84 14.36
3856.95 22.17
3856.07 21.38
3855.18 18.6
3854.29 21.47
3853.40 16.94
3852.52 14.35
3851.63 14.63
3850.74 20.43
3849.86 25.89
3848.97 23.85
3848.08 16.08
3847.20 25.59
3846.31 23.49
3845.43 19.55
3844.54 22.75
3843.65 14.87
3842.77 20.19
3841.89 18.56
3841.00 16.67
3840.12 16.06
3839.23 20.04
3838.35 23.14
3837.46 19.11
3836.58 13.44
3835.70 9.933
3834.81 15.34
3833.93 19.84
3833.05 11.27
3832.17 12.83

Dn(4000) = 1.3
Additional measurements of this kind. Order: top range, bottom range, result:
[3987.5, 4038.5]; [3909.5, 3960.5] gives 1.28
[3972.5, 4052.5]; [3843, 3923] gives 1.12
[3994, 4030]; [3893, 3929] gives 1.08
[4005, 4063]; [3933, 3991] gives 1.38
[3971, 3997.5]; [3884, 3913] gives 0.91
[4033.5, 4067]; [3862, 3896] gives 1.22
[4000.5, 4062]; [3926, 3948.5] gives 1.52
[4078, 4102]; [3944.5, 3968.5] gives 1.35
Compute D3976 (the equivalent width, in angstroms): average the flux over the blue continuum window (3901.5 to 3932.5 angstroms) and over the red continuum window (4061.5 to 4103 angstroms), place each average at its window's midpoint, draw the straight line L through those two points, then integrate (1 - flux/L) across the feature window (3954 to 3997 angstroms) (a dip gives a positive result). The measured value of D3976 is 7.2 angstroms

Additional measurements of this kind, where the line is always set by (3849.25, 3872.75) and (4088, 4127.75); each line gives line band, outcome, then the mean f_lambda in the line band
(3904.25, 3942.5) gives 2.3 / 19.2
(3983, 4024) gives -2.3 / 22.2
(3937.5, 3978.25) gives 7.2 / 17.1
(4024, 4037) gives -2.0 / 24.4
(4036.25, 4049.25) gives -1.5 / 23.7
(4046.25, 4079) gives -3.8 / 23.8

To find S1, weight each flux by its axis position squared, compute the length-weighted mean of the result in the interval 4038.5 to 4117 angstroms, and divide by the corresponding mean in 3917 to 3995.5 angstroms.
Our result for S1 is 1.37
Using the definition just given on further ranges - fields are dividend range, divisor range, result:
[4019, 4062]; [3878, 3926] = 1.19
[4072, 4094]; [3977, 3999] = 1.27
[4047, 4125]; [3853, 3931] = 1.20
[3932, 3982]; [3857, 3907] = 0.83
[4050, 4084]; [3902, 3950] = 1.35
